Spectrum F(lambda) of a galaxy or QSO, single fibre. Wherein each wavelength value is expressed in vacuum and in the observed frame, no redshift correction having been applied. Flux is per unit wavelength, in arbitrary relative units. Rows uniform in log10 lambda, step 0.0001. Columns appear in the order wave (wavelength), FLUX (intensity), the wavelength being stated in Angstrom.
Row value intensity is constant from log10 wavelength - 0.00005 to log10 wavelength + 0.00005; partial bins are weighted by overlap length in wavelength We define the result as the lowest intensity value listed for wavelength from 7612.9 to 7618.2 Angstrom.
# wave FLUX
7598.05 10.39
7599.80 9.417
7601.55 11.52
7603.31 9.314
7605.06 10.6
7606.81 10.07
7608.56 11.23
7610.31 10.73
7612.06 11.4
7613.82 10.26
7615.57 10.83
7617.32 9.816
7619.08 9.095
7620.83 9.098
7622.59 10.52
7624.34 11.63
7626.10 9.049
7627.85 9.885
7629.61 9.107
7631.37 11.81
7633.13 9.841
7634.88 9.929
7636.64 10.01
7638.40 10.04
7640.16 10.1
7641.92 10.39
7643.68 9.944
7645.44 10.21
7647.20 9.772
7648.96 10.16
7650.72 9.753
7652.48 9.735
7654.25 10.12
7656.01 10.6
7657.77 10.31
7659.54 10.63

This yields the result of 9.816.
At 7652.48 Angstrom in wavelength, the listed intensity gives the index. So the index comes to 9.735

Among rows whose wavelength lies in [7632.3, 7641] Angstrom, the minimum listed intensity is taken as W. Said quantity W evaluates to 9.841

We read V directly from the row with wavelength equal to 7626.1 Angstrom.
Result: 9.049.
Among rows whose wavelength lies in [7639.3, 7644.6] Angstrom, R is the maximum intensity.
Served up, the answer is 10.39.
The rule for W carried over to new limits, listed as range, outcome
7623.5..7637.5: 9.049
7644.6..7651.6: 9.753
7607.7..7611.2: 10.73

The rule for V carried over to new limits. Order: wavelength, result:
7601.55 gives 11.52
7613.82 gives 10.26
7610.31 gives 10.73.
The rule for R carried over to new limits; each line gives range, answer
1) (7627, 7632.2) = 11.81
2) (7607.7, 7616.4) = 11.4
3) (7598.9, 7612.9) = 11.52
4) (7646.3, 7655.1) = 10.16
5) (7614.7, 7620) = 10.83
